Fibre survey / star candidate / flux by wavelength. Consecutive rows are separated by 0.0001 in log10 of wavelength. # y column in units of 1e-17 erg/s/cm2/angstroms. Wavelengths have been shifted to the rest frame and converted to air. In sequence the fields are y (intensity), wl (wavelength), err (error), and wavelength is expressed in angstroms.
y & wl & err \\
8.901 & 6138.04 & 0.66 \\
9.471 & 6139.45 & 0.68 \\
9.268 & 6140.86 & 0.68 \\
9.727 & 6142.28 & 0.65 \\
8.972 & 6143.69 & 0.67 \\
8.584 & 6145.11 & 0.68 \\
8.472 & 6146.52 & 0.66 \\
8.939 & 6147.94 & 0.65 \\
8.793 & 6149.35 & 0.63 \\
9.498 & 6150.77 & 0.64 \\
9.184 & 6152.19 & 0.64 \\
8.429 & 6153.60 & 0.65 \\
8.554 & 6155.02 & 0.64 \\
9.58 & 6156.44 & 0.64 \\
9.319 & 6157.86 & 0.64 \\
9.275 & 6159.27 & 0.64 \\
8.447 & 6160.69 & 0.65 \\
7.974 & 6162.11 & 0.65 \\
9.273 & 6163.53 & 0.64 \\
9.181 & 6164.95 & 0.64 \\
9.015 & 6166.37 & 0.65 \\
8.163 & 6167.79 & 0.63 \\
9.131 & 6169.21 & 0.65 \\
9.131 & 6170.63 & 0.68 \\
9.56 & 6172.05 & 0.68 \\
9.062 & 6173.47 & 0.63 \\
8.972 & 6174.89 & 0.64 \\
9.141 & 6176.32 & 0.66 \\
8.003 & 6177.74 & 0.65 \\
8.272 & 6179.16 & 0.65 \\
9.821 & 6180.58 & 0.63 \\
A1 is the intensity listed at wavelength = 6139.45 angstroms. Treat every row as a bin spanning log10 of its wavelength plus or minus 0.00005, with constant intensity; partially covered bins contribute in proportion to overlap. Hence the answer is 9.471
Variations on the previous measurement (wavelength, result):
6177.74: 8.003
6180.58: 9.821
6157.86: 9.319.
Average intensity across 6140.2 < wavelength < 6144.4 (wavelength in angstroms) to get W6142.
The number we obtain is 9.31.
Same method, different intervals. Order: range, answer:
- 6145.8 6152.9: 8.98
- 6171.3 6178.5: 8.94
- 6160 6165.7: 8.72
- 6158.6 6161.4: 8.85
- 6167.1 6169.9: 8.65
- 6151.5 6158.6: 9.02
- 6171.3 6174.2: 9.32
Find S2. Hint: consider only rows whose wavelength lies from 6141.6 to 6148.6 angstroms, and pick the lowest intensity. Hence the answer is 8.472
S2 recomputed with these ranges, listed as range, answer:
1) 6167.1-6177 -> 8.163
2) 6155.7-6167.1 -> 7.974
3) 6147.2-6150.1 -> 8.793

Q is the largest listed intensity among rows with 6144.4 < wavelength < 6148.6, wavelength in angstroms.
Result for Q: 8.939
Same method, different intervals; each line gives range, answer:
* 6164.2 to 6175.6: 9.56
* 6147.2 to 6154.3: 9.498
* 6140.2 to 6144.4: 9.727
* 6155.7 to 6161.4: 9.58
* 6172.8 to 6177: 9.141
